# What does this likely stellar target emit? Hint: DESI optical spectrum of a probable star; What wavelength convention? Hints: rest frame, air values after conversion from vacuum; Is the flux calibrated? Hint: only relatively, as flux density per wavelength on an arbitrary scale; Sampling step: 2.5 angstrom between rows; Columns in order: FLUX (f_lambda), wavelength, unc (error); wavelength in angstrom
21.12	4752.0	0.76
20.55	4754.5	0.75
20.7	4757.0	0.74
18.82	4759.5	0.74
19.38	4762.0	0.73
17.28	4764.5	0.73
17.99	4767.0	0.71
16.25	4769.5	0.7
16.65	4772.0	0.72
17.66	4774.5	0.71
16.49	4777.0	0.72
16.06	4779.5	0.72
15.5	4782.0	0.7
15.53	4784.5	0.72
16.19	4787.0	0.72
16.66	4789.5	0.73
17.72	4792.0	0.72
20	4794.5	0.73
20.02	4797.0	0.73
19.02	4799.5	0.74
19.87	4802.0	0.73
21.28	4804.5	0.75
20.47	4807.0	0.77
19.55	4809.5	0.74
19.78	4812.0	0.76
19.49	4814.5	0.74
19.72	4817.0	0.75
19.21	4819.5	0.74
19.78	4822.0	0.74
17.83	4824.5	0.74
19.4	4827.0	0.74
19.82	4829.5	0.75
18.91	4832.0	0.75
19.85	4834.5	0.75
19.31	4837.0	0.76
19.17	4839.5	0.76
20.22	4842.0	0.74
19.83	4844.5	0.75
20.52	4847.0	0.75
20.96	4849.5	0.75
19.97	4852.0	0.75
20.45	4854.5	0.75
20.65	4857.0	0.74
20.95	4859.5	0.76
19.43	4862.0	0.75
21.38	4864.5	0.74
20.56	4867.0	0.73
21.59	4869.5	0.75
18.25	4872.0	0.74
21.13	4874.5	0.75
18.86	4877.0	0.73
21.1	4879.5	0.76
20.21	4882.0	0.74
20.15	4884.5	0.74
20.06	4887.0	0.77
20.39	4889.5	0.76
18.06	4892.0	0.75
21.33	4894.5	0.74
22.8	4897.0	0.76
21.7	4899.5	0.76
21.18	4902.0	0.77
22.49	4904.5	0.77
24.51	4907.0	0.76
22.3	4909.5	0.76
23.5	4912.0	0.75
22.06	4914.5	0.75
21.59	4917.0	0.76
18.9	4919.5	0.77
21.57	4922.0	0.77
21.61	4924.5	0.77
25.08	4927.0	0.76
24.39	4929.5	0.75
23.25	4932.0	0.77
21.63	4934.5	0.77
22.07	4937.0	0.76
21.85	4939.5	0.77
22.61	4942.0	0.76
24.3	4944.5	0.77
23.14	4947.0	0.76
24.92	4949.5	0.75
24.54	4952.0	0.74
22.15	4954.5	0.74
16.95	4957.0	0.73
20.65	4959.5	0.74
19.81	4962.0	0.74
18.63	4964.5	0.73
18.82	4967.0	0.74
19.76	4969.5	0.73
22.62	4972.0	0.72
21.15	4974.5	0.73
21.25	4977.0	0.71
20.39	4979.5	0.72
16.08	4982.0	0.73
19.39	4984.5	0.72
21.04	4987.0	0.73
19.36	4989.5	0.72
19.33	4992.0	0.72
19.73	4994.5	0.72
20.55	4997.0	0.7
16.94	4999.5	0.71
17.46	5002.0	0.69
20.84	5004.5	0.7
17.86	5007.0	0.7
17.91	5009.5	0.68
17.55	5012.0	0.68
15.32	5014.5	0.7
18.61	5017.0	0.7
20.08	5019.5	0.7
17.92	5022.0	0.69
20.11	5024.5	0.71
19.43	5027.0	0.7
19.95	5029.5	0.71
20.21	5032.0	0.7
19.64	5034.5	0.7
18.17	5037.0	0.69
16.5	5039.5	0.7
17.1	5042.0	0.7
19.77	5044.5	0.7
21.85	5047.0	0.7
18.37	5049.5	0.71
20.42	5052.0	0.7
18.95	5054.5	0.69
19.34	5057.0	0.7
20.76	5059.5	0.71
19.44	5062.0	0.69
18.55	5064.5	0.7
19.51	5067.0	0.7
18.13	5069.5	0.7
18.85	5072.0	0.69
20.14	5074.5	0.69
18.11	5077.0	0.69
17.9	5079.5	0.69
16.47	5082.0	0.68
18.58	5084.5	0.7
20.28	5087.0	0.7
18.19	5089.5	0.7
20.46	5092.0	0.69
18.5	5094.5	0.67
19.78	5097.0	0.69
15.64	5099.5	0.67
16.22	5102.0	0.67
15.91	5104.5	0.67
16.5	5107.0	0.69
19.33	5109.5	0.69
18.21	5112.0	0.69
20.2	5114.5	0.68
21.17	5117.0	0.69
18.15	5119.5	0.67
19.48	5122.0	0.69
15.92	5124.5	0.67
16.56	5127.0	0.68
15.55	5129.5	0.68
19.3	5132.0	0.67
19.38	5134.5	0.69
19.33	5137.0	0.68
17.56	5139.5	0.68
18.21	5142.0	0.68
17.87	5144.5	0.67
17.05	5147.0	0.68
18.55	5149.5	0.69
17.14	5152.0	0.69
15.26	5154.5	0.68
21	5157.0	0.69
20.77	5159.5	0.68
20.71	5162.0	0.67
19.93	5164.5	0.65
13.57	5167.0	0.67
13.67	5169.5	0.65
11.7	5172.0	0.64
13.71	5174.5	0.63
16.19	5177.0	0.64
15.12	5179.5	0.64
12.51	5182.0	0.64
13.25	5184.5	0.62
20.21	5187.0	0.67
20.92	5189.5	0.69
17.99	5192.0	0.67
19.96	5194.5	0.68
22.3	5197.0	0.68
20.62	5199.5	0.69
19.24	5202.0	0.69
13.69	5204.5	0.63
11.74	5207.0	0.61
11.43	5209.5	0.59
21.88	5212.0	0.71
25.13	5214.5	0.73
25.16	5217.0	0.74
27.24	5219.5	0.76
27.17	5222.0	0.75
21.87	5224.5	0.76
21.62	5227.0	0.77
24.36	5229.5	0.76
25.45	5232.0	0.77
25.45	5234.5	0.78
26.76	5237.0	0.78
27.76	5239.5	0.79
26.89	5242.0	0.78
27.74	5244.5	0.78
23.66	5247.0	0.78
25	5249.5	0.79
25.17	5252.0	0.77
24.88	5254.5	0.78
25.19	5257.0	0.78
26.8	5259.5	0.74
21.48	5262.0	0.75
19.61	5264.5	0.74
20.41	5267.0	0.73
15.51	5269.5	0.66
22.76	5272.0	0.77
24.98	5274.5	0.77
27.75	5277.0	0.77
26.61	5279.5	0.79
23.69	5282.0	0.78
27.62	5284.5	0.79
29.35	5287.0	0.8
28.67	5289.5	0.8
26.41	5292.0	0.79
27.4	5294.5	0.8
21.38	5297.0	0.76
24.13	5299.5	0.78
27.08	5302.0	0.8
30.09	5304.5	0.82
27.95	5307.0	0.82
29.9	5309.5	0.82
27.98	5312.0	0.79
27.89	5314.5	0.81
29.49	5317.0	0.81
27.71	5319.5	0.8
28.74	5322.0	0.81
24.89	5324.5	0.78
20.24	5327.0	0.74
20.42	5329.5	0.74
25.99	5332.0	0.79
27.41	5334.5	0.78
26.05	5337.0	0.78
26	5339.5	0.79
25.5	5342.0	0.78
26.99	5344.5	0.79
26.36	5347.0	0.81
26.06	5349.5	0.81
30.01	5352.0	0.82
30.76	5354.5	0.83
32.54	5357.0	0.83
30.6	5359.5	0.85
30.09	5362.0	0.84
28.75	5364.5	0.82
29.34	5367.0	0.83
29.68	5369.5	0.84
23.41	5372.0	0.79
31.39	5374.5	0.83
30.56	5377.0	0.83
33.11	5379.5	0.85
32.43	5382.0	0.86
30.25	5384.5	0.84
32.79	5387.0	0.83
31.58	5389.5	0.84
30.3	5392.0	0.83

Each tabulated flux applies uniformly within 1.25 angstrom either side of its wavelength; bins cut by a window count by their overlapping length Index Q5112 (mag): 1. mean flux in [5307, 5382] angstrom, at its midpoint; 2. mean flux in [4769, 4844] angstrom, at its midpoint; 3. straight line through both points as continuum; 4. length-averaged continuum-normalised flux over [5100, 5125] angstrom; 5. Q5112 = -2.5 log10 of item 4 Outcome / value 0.303 mag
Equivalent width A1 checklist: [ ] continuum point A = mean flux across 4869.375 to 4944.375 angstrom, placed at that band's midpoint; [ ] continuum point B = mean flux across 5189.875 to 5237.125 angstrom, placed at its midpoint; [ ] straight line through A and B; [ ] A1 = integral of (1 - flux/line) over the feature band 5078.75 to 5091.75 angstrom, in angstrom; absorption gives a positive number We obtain 1.8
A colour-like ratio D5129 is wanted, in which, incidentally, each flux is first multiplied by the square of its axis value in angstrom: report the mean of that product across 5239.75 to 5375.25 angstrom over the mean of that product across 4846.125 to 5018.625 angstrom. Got 1.48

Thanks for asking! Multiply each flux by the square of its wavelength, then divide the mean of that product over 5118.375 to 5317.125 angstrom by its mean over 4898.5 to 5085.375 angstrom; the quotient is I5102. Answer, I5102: 1.17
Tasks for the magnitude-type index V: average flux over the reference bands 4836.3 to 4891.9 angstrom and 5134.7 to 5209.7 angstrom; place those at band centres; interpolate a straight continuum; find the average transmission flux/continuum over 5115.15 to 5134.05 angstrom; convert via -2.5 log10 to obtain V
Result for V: -0.032 mag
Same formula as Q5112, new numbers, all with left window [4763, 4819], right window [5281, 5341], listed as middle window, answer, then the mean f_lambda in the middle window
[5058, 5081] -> 0.189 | 19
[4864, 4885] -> -0.045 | 20.3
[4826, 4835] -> -0.038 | 19.5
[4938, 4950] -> -0.129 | 23.2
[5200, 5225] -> 0.218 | 20.4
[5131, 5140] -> 0.241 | 19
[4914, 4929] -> -0.085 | 21.9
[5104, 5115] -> 0.278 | 18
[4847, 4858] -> -0.074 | 20.5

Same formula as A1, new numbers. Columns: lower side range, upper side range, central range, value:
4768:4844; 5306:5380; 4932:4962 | -1.7 angstrom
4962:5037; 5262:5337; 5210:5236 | -0.3 angstrom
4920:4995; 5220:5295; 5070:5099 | 5.2 angstrom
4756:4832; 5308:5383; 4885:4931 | -3.1 angstrom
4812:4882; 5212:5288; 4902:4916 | -1.4 angstrom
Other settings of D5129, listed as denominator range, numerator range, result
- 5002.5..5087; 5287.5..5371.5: 1.62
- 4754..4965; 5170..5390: 1.44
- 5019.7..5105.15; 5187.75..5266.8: 1.28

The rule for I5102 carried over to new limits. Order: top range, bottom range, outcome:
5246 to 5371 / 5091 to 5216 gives 1.58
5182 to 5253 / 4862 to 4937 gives 1.16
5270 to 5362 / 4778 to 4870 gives 1.68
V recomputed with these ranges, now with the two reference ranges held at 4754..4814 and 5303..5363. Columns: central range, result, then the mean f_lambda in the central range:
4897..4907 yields -0.102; 22.3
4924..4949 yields -0.111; 23.1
